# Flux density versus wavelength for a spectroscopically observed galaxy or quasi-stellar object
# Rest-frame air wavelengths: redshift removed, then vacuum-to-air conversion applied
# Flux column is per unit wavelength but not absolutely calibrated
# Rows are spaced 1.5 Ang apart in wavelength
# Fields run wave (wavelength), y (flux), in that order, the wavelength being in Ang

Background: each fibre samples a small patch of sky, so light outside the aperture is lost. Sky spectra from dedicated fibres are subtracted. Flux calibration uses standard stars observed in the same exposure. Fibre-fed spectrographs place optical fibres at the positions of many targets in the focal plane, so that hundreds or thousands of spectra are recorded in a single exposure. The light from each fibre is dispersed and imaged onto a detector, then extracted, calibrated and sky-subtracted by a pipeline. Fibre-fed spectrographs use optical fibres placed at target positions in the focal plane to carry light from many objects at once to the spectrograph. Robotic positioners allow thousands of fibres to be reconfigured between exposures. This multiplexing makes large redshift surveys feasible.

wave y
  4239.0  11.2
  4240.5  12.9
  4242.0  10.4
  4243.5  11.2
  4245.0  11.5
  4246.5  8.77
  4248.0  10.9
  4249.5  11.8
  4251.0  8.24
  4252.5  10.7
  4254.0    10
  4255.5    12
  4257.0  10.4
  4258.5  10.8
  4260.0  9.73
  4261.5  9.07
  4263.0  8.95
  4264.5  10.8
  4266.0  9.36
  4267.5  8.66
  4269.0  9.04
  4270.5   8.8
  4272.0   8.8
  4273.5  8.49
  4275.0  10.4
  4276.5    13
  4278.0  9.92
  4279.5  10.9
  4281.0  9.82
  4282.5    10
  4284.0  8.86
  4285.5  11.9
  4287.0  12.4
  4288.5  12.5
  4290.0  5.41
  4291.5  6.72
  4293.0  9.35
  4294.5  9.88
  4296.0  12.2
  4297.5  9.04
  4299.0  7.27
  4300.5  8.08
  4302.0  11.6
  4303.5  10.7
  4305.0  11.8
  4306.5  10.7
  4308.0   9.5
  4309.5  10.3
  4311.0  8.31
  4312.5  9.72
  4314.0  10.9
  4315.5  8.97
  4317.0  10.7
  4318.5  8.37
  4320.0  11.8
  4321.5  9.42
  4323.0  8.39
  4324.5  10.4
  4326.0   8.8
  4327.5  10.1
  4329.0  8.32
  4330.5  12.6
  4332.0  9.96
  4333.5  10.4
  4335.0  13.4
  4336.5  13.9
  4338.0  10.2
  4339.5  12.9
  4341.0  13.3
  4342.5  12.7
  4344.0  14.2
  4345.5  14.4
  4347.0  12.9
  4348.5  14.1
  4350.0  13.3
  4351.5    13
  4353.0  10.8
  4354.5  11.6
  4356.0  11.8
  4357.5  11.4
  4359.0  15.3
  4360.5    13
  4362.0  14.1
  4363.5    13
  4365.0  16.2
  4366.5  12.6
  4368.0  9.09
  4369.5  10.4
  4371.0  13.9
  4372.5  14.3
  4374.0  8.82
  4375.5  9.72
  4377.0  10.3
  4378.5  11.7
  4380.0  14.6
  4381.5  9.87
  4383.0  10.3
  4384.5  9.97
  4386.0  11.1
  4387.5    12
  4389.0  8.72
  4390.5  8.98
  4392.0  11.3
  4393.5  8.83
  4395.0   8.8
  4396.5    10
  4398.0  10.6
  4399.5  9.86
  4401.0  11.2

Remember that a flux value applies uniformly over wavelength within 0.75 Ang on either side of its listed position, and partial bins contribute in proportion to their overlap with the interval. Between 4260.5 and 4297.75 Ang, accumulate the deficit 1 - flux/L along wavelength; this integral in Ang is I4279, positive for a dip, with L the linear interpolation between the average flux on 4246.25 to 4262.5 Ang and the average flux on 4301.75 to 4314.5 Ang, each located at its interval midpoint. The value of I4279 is 1.8 Ang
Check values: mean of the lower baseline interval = 10.2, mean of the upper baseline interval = 10.3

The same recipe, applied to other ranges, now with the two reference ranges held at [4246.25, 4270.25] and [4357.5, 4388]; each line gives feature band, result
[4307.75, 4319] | 1.3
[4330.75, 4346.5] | -1.6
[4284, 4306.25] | 1.5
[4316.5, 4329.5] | 1.8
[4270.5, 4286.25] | 0.3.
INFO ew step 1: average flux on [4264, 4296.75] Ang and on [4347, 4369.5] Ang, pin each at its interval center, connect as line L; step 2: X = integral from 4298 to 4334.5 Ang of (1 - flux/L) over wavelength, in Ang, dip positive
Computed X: 4.2 Ang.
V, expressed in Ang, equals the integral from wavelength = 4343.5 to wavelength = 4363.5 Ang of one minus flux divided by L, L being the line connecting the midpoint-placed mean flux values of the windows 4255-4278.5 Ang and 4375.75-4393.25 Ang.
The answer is -4.9 Ang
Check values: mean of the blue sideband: 9.87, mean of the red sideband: 10.7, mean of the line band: 13.1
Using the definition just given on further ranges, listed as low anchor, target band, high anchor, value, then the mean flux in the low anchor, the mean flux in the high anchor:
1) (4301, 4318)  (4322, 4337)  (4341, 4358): 1.3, 10.2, 12.8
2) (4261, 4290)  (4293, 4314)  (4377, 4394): 0.4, 9.98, 10.7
